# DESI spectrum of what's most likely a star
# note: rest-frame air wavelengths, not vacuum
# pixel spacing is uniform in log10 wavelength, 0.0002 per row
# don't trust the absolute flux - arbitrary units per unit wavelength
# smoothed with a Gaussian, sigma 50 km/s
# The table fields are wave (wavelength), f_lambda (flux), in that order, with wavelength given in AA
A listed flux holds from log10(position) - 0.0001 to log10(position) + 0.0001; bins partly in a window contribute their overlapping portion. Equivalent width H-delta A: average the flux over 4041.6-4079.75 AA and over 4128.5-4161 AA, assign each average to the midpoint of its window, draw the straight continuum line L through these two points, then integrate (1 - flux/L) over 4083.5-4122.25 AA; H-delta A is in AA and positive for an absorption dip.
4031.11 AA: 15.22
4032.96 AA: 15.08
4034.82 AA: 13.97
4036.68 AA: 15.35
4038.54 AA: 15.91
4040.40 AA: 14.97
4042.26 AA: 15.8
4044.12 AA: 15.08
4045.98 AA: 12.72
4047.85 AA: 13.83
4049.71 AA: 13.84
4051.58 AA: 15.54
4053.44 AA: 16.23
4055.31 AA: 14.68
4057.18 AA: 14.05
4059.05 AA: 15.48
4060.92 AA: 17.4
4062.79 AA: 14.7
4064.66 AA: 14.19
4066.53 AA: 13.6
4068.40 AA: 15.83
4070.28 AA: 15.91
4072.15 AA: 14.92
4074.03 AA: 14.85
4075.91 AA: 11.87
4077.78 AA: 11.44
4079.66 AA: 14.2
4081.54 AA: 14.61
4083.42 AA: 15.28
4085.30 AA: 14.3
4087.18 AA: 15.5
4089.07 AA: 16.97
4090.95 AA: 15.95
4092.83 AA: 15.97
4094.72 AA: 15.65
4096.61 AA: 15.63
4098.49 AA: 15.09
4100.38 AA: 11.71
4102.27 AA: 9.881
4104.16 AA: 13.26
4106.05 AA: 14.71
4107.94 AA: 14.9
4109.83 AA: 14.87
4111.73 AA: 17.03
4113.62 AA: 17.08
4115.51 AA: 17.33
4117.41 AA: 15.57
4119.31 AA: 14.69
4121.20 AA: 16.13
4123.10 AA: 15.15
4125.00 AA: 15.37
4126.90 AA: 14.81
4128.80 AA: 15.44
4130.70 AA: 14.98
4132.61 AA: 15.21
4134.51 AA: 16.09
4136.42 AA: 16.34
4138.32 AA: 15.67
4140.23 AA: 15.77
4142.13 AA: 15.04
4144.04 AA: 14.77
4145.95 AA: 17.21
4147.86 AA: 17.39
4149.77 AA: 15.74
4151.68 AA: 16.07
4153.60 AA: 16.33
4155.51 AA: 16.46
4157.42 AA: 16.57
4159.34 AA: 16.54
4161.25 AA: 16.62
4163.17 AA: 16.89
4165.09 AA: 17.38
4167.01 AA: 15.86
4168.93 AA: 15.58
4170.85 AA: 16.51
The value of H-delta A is 0.5 AA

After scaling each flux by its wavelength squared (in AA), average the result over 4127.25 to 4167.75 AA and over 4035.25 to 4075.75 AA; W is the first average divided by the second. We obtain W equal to 1.13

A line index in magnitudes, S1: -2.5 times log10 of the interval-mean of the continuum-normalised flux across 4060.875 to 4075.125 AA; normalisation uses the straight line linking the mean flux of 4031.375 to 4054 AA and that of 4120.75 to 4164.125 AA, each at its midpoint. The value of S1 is 0.01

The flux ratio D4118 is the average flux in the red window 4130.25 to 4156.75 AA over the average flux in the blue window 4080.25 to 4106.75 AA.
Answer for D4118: 1.1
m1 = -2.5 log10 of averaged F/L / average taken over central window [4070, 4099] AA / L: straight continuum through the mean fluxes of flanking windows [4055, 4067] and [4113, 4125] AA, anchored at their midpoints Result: 0.03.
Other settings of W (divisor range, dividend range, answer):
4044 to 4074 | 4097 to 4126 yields 1.03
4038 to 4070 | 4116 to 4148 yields 1.08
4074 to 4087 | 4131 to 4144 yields 1.16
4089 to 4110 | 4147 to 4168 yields 1.18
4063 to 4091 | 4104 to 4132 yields 1.08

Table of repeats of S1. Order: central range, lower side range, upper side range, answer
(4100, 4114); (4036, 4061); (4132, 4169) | 0.11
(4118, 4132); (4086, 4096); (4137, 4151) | 0.05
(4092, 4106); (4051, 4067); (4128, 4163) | 0.12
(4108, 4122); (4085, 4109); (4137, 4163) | -0.06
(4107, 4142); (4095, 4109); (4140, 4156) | -0.06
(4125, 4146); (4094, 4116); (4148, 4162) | 0.02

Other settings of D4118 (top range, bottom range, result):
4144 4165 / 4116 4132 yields 1.08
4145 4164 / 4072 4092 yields 1.14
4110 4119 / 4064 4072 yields 1.10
